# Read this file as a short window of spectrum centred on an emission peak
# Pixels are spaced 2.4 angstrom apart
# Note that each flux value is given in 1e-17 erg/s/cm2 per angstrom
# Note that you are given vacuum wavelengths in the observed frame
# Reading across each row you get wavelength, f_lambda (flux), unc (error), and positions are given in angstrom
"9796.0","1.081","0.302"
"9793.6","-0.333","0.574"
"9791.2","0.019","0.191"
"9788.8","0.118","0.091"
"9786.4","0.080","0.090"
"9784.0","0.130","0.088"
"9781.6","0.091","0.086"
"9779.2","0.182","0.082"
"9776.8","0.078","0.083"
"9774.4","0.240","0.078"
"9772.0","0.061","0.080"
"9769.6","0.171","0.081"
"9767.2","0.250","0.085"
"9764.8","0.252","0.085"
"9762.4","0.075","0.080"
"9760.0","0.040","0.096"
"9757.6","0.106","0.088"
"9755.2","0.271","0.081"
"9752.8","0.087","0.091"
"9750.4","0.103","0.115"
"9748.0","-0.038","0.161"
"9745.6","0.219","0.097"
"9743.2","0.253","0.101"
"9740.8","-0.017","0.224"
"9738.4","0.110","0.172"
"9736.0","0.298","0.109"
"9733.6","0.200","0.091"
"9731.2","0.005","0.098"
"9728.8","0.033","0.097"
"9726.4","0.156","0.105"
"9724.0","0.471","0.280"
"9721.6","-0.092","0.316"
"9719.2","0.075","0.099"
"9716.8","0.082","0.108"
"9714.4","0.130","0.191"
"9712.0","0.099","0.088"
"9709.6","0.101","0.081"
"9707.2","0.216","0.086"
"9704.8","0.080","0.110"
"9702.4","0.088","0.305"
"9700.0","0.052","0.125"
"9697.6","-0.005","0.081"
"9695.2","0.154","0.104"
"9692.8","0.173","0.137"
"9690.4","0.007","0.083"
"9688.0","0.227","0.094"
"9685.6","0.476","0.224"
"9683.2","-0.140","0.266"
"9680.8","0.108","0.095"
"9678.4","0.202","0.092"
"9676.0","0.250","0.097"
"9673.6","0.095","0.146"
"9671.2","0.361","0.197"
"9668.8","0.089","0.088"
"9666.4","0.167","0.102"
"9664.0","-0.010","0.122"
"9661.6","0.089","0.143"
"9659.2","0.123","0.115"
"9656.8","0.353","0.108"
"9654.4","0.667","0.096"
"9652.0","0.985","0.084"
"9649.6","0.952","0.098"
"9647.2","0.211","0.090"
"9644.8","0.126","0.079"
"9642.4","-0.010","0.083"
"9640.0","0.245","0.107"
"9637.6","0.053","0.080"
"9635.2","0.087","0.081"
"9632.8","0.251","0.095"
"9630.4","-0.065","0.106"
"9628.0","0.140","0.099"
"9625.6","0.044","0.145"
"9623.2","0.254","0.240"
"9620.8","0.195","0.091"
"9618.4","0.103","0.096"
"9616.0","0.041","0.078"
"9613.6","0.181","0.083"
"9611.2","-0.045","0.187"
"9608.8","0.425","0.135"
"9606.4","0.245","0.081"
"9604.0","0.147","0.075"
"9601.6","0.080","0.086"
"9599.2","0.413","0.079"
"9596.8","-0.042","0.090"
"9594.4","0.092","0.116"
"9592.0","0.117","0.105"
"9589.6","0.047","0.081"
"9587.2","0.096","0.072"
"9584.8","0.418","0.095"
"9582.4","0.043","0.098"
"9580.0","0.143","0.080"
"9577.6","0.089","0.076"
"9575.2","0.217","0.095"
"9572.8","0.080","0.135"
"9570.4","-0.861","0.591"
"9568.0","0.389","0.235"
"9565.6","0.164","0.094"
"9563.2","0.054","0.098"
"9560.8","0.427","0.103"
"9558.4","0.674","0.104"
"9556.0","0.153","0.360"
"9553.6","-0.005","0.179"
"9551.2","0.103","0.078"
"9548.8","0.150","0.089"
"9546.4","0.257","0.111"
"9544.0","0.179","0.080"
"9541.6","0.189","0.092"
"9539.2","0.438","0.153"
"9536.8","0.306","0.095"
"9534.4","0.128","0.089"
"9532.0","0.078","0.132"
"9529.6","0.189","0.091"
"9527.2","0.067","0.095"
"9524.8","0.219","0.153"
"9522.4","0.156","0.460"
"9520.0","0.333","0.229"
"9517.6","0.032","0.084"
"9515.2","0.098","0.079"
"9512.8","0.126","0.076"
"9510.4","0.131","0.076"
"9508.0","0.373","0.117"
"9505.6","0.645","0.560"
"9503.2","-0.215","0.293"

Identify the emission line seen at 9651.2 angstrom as [O III]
